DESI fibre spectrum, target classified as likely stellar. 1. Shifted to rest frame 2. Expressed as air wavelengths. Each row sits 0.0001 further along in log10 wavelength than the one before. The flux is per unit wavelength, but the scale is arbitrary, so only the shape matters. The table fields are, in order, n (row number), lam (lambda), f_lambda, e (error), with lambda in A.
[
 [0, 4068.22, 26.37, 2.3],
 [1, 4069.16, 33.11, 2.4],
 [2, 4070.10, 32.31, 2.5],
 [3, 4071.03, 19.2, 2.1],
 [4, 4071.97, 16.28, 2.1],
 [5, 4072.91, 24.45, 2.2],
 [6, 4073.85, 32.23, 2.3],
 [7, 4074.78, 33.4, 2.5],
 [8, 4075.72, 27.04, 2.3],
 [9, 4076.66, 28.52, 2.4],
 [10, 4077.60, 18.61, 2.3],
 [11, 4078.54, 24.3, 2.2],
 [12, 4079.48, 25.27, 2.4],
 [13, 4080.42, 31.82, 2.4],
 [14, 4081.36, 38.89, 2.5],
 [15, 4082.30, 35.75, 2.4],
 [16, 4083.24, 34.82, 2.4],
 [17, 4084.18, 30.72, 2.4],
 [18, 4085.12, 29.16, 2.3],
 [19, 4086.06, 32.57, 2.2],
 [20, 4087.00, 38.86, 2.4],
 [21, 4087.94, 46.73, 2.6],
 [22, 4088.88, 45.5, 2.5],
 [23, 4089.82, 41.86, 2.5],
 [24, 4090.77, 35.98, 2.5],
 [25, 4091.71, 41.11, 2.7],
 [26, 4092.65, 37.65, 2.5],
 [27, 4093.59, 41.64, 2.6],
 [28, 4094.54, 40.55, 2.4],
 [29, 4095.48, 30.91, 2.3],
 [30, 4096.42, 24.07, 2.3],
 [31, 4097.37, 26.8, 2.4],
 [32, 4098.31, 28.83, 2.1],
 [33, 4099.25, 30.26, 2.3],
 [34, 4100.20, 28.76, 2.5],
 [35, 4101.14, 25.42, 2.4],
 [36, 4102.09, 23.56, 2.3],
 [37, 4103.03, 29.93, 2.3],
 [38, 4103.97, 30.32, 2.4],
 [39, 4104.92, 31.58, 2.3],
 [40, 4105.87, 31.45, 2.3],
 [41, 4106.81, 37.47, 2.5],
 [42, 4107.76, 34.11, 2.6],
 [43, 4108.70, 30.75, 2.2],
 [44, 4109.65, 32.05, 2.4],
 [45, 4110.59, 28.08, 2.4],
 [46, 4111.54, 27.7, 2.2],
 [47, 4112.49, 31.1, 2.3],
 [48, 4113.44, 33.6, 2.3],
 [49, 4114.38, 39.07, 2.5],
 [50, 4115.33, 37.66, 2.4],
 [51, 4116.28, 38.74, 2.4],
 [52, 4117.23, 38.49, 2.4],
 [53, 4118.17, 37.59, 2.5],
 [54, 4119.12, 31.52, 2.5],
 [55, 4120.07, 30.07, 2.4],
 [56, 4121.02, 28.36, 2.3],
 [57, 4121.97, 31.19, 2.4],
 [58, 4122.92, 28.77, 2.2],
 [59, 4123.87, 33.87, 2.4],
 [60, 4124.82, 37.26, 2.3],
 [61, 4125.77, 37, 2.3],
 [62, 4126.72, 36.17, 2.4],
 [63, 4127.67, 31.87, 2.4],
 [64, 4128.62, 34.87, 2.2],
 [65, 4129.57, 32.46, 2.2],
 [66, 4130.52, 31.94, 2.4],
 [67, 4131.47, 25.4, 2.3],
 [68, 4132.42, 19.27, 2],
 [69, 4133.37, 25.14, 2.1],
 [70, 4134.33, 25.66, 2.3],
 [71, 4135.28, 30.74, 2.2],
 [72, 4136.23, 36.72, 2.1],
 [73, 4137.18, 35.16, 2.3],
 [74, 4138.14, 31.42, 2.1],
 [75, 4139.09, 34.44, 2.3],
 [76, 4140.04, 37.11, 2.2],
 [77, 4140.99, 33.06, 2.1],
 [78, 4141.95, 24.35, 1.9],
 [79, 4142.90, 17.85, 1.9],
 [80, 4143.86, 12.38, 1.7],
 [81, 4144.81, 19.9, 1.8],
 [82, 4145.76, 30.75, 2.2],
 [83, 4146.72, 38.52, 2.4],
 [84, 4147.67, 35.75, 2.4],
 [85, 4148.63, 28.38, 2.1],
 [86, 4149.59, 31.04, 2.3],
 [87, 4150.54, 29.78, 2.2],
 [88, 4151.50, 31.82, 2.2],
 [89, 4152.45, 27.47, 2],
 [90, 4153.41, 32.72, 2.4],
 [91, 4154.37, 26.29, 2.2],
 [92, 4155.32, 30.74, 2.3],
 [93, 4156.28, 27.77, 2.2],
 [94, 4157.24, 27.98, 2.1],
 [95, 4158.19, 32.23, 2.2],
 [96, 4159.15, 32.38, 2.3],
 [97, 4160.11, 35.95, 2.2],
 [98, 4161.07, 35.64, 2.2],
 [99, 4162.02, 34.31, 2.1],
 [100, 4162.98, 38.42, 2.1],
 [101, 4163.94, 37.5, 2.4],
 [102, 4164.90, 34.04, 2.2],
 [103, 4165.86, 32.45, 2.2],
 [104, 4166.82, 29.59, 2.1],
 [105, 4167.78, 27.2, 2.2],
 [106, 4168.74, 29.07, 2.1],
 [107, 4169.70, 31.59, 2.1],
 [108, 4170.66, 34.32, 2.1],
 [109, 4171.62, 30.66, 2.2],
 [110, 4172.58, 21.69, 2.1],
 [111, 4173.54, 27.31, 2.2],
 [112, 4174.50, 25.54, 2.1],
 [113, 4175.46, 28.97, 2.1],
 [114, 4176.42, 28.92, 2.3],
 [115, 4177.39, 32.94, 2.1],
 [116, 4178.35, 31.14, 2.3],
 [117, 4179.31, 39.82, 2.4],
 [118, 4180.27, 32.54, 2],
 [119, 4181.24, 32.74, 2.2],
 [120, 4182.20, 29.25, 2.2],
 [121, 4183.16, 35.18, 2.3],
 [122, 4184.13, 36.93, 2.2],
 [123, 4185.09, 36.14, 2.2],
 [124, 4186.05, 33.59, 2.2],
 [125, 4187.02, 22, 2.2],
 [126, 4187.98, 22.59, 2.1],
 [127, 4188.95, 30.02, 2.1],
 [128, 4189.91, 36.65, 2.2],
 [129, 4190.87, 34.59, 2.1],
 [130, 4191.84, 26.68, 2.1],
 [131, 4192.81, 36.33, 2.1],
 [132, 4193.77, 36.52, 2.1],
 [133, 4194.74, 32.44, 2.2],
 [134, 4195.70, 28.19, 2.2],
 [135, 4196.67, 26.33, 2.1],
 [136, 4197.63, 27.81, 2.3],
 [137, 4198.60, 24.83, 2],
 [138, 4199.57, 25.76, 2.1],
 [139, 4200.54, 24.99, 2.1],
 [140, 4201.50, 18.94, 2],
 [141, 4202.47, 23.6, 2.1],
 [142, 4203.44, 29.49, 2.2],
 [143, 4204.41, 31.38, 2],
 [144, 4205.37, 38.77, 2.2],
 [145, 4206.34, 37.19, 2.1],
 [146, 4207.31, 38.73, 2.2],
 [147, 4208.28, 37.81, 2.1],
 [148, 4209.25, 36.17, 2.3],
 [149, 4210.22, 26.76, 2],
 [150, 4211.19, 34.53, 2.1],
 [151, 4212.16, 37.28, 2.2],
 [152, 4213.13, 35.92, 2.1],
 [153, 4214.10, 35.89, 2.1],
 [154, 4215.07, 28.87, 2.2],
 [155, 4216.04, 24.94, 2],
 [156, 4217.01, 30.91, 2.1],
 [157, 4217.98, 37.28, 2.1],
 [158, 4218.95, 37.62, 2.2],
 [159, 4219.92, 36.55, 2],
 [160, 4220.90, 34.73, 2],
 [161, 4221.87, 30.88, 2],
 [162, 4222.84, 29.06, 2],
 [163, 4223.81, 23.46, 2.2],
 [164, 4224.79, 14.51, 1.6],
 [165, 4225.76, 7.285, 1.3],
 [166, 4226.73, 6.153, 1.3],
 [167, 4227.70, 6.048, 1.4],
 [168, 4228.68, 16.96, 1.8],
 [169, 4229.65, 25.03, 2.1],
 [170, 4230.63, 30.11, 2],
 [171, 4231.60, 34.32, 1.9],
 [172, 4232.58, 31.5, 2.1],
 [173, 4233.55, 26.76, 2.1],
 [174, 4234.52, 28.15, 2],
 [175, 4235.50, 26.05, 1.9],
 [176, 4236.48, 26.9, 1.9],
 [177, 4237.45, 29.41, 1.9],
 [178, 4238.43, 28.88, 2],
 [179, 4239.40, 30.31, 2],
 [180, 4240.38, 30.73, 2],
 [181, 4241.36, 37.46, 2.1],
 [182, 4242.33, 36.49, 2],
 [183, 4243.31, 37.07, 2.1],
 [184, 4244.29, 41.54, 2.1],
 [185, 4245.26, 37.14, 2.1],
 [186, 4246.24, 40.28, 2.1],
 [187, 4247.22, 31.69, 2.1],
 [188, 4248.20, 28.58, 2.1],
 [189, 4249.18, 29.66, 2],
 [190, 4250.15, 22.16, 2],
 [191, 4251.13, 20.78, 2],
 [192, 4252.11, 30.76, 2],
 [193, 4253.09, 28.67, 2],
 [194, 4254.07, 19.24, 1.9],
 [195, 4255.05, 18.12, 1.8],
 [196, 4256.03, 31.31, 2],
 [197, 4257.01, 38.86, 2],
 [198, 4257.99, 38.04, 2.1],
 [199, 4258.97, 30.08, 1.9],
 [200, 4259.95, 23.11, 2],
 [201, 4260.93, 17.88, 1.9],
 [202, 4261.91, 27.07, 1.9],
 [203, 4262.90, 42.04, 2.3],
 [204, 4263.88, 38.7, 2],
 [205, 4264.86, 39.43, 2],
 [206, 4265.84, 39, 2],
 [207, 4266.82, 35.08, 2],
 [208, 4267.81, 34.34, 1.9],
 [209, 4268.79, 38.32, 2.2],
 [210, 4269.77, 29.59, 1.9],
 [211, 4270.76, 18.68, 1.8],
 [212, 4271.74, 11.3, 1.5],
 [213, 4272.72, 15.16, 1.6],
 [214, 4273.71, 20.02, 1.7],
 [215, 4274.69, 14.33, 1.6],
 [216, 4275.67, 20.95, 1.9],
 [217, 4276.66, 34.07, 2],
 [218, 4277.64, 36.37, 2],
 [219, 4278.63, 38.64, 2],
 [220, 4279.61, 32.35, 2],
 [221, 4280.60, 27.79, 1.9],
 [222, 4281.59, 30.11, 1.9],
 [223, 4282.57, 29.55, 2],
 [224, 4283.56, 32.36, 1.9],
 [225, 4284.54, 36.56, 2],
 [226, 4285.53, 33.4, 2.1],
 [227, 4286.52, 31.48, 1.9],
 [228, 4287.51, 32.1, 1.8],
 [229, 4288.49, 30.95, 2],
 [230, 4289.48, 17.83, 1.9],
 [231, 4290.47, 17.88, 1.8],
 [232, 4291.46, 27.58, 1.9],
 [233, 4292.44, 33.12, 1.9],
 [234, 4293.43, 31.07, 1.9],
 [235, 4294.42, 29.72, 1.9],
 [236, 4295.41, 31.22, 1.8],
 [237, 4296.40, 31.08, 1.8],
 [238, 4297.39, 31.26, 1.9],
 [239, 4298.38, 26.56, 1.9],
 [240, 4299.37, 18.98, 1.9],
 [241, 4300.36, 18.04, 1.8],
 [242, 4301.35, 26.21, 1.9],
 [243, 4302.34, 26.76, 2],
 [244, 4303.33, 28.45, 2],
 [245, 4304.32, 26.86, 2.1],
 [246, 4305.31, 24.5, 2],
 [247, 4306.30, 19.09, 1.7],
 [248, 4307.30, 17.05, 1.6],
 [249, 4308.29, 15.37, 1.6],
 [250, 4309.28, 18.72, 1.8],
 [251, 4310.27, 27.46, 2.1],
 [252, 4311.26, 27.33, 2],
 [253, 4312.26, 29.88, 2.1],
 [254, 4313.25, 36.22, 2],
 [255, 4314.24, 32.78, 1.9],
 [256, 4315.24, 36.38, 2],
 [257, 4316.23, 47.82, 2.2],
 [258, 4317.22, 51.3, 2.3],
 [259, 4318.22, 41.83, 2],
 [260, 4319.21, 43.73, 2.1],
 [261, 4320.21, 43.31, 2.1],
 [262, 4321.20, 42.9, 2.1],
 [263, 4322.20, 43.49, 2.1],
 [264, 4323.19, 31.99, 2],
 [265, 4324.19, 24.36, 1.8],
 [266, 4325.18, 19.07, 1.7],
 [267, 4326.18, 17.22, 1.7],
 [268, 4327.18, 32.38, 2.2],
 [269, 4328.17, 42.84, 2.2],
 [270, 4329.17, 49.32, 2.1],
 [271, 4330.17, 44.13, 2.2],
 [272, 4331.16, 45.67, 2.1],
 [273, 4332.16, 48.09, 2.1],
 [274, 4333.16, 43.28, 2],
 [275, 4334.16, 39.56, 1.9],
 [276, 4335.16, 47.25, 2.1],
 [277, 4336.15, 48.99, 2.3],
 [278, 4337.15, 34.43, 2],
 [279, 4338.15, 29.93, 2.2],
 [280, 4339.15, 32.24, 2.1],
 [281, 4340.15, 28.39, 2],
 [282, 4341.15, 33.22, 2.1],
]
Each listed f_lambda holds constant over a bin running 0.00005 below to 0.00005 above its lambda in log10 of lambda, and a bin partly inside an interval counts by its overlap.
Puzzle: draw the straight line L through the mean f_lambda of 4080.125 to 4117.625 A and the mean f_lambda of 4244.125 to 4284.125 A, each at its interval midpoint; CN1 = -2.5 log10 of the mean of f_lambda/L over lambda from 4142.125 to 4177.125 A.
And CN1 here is 0.08 mag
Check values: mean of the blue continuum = 33.9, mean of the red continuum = 29.5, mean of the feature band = 29.9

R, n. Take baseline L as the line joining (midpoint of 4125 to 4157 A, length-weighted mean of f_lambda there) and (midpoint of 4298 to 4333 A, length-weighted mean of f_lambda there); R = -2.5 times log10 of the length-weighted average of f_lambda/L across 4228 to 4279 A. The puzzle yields 0.07 mag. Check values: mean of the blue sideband 29.9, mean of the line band 29.4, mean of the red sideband 32.3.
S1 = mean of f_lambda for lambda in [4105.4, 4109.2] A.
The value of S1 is 33.5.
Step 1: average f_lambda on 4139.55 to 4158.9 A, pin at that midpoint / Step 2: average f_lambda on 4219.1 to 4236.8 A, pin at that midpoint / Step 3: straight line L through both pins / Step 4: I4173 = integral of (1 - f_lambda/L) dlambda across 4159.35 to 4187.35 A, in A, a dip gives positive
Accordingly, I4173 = -4.58 A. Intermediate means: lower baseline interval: 28.8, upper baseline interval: 24.4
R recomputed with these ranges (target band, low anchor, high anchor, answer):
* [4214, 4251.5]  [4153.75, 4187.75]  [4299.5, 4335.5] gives 0.137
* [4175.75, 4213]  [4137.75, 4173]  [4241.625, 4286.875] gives -0.039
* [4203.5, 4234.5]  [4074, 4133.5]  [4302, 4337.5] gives 0.158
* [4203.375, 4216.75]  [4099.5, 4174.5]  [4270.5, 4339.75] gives -0.094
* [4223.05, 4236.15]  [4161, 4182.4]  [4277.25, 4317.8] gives 0.378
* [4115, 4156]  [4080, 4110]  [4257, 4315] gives 0.059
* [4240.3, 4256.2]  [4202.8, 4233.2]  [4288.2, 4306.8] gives -0.097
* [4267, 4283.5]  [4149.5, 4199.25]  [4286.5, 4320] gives 0.087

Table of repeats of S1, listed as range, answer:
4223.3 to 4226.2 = 15.3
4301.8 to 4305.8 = 26.7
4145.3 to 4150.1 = 32.8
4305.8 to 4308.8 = 17.2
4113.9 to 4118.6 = 38.4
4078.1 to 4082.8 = 31.3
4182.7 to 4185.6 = 36.1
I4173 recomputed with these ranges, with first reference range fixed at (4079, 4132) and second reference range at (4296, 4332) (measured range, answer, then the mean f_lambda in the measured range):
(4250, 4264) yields 1.7 A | 28.3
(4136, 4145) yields 1.3 A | 28.3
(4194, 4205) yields 1.9 A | 27.1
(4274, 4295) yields 1.8 A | 29.4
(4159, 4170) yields -0.1 A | 33.2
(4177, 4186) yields -0.3 A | 34.1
